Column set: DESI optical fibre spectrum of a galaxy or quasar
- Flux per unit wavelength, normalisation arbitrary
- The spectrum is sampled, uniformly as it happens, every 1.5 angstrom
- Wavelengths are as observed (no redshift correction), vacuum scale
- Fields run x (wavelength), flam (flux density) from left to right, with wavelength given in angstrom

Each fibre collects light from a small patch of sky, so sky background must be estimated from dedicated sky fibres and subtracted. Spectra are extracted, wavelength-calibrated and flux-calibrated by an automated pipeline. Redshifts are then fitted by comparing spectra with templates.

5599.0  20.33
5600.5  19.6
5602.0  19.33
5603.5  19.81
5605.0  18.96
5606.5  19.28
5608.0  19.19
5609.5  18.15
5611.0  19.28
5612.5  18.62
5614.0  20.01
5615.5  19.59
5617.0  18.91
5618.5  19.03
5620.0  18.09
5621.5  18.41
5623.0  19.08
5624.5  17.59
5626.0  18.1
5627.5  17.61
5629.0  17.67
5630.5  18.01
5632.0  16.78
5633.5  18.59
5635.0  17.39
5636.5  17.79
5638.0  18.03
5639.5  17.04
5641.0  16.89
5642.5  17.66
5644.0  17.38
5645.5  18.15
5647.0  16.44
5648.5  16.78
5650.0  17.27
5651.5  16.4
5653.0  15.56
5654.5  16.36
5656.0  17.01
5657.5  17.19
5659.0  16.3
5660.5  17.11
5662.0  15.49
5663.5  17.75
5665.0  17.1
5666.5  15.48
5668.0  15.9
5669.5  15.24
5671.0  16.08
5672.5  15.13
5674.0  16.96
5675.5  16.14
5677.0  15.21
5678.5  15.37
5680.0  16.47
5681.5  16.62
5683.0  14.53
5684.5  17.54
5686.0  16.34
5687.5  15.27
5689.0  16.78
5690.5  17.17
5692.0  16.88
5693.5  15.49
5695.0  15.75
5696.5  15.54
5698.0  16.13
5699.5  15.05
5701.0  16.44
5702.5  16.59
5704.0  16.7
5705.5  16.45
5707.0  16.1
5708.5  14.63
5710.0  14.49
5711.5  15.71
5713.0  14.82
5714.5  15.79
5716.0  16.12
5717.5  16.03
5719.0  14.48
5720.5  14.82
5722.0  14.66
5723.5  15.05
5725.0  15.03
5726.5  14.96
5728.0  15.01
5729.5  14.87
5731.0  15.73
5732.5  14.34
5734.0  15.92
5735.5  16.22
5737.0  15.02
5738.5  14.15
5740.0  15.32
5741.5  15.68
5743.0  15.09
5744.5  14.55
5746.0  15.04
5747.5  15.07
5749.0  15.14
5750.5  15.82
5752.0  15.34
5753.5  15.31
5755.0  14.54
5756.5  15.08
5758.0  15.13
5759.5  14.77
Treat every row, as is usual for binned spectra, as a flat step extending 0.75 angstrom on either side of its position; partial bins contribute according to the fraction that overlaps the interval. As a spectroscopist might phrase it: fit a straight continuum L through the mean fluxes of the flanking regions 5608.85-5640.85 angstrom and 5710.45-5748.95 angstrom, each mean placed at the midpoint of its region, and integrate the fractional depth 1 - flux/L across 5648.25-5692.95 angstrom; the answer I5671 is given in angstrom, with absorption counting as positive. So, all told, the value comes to 1.6 angstrom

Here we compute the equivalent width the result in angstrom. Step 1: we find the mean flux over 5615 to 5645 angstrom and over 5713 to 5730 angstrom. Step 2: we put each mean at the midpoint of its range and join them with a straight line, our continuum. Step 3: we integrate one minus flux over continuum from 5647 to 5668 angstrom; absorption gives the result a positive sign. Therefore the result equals 0.7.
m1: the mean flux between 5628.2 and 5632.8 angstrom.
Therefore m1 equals 17.5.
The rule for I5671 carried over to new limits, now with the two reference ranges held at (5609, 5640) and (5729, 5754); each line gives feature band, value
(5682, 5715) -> 0.8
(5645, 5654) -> 0.5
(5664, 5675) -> 0.7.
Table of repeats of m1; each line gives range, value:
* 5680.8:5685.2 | 16.2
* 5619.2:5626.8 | 18.3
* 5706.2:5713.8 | 15.2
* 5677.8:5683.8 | 15.8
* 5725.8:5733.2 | 15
